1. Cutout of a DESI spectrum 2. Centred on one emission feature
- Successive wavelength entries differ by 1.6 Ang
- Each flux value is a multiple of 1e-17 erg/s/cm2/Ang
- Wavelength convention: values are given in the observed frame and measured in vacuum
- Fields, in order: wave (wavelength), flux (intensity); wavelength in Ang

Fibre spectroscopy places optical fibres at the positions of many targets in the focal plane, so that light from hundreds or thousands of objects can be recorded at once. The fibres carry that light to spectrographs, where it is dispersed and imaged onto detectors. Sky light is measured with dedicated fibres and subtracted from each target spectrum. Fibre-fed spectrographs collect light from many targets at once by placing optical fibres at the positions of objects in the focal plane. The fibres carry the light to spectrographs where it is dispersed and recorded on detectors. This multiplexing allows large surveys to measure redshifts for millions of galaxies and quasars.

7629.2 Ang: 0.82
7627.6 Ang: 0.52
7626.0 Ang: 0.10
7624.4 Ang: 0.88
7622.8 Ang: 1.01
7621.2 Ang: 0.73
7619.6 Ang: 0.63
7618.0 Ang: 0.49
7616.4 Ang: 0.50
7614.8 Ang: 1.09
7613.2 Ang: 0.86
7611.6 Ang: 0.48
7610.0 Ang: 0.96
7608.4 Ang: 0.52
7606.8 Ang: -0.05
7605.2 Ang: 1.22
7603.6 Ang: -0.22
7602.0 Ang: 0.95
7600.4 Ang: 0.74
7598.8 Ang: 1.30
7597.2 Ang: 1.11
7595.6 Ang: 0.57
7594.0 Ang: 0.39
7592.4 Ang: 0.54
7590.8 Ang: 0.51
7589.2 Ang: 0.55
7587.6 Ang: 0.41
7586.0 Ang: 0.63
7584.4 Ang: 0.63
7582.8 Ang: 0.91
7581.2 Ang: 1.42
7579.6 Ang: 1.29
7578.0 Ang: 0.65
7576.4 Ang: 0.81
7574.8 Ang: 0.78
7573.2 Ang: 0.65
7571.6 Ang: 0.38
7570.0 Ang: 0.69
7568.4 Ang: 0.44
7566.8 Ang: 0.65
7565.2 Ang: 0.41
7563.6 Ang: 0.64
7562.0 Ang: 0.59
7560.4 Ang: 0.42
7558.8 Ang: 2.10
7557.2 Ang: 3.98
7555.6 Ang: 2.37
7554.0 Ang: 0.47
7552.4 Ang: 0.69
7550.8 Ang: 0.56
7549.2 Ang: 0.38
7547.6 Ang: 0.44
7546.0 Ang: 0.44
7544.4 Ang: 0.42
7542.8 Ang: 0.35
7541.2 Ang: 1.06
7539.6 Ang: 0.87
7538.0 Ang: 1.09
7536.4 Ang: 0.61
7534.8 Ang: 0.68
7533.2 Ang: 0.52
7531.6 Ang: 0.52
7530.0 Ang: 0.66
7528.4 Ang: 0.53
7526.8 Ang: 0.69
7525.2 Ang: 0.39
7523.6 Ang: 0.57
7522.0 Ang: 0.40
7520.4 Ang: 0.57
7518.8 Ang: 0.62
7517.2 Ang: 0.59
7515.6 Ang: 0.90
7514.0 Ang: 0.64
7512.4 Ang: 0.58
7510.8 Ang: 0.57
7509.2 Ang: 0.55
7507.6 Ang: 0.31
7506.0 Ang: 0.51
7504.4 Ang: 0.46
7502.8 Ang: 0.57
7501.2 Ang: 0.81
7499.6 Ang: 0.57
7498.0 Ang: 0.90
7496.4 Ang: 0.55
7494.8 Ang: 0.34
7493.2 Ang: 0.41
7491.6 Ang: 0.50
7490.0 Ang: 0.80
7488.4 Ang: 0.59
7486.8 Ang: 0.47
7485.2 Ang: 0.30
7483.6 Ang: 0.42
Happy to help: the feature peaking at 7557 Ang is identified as Halpha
